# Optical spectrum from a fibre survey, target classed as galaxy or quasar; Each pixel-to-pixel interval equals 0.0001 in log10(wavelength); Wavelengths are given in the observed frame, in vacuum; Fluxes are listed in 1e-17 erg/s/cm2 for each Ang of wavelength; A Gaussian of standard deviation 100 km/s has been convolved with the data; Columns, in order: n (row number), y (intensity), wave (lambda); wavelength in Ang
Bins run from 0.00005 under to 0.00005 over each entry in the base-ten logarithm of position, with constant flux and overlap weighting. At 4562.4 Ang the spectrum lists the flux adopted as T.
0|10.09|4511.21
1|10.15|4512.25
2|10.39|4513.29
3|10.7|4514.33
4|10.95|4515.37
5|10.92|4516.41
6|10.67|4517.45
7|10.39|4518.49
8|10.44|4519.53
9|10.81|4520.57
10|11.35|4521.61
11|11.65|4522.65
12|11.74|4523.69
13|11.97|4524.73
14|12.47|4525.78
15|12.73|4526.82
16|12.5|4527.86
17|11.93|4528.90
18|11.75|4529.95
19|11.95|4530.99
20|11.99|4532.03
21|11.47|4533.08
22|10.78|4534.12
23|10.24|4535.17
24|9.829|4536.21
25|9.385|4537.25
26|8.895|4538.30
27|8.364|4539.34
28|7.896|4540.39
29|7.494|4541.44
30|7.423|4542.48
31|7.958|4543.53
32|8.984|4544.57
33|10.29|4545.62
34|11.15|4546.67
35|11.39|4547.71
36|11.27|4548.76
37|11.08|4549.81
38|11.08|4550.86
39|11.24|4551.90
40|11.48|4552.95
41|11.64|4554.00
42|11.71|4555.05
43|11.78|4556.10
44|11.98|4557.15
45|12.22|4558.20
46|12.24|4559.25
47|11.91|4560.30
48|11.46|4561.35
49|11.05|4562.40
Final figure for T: 11.05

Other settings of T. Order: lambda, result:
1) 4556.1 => 11.78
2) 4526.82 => 12.73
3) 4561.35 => 11.46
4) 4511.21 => 10.09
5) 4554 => 11.64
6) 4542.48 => 7.423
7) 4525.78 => 12.47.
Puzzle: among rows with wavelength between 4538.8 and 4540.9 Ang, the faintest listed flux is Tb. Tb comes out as 7.896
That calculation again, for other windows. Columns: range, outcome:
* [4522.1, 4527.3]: 11.65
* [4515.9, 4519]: 10.39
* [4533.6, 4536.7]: 9.829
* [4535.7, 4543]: 7.423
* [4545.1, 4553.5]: 10.29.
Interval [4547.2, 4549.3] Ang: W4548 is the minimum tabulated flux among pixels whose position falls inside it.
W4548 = 11.27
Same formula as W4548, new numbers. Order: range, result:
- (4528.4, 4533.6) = 11.47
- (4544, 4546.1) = 8.984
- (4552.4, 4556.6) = 11.48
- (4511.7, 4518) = 10.15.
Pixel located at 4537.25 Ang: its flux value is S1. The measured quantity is 9.385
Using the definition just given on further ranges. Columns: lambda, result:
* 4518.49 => 10.39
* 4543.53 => 7.958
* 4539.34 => 8.364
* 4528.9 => 11.93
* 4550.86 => 11.08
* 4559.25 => 12.24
